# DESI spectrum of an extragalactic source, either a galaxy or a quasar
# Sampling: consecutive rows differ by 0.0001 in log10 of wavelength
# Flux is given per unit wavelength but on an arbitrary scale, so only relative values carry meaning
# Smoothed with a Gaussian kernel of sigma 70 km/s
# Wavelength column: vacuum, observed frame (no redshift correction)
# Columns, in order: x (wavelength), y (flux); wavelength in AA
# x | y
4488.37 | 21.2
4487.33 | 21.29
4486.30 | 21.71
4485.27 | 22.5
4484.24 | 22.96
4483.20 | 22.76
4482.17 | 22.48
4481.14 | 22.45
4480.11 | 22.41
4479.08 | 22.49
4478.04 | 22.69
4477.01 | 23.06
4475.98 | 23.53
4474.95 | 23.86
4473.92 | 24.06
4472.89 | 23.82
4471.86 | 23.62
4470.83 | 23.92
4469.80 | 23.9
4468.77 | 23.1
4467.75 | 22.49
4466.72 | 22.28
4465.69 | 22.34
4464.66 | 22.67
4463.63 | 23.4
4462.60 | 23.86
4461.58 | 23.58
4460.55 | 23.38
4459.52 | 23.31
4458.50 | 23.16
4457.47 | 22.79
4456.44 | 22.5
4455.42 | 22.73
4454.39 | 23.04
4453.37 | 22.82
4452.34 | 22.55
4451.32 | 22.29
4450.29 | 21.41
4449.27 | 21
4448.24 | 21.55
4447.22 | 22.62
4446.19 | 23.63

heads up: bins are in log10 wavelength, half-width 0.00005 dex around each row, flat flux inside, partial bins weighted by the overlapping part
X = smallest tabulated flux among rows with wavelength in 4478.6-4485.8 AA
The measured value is 22.41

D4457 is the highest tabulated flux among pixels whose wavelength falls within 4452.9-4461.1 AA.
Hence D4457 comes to 23.38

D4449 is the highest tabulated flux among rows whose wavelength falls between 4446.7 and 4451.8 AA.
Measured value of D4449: 22.62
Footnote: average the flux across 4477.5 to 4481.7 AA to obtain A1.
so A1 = 22.5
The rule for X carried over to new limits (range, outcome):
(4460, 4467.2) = 22.28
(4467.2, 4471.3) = 22.49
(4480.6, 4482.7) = 22.45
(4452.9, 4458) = 22.5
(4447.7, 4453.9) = 21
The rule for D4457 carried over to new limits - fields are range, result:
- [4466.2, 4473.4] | 23.92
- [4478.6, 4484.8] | 22.96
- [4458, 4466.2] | 23.86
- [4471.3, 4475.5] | 24.06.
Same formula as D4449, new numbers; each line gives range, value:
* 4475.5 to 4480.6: 23.53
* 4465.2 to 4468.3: 22.49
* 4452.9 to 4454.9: 23.04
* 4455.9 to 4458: 22.79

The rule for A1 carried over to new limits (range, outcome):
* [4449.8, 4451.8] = 21.8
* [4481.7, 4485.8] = 22.7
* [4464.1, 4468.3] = 22.5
